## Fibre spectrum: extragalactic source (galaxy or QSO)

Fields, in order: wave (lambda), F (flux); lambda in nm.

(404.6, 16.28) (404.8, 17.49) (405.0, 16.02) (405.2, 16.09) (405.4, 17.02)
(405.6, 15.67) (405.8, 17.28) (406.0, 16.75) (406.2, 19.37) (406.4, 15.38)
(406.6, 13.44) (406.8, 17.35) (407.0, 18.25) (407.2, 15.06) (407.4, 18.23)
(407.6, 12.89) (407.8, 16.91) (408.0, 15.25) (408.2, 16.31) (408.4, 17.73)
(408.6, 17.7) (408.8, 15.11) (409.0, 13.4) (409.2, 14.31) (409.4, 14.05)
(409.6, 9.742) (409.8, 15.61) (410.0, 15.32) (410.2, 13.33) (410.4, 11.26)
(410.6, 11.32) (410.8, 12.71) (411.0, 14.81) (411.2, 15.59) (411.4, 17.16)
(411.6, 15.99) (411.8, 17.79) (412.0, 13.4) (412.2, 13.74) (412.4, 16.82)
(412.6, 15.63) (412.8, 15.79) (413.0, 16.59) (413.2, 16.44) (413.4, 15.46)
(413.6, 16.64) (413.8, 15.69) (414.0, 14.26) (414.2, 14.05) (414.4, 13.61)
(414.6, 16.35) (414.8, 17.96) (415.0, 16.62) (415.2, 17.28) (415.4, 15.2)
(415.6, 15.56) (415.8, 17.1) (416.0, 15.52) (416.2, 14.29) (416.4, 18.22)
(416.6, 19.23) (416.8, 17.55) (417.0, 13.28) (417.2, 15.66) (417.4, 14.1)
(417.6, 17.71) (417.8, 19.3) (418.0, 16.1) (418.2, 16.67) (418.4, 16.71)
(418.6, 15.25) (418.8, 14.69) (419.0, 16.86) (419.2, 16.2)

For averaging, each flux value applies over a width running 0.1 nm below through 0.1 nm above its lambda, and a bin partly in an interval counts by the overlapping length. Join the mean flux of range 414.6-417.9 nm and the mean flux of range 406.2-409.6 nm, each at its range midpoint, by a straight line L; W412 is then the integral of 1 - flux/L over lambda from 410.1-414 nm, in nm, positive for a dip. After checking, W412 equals 0.25 nm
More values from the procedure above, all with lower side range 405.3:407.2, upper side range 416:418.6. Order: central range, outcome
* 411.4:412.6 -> 0.063 nm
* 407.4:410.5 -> 0.352 nm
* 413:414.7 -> 0.117 nm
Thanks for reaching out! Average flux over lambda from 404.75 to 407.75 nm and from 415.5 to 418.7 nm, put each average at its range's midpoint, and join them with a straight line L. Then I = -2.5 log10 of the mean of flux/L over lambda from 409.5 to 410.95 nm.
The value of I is 0.27 mag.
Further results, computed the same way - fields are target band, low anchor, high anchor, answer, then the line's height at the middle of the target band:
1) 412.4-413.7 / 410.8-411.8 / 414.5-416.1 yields -0.01 mag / 16.1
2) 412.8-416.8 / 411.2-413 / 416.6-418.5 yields 0.00 mag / 16.2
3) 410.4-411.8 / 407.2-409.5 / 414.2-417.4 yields 0.09 mag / 15.8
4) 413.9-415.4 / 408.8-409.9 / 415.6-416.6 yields 0.01 mag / 15.9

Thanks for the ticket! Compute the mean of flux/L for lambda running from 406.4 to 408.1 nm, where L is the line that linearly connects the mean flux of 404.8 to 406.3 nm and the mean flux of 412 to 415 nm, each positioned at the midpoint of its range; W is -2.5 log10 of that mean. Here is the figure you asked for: 0.05 mag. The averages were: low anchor 16.9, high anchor 15.6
